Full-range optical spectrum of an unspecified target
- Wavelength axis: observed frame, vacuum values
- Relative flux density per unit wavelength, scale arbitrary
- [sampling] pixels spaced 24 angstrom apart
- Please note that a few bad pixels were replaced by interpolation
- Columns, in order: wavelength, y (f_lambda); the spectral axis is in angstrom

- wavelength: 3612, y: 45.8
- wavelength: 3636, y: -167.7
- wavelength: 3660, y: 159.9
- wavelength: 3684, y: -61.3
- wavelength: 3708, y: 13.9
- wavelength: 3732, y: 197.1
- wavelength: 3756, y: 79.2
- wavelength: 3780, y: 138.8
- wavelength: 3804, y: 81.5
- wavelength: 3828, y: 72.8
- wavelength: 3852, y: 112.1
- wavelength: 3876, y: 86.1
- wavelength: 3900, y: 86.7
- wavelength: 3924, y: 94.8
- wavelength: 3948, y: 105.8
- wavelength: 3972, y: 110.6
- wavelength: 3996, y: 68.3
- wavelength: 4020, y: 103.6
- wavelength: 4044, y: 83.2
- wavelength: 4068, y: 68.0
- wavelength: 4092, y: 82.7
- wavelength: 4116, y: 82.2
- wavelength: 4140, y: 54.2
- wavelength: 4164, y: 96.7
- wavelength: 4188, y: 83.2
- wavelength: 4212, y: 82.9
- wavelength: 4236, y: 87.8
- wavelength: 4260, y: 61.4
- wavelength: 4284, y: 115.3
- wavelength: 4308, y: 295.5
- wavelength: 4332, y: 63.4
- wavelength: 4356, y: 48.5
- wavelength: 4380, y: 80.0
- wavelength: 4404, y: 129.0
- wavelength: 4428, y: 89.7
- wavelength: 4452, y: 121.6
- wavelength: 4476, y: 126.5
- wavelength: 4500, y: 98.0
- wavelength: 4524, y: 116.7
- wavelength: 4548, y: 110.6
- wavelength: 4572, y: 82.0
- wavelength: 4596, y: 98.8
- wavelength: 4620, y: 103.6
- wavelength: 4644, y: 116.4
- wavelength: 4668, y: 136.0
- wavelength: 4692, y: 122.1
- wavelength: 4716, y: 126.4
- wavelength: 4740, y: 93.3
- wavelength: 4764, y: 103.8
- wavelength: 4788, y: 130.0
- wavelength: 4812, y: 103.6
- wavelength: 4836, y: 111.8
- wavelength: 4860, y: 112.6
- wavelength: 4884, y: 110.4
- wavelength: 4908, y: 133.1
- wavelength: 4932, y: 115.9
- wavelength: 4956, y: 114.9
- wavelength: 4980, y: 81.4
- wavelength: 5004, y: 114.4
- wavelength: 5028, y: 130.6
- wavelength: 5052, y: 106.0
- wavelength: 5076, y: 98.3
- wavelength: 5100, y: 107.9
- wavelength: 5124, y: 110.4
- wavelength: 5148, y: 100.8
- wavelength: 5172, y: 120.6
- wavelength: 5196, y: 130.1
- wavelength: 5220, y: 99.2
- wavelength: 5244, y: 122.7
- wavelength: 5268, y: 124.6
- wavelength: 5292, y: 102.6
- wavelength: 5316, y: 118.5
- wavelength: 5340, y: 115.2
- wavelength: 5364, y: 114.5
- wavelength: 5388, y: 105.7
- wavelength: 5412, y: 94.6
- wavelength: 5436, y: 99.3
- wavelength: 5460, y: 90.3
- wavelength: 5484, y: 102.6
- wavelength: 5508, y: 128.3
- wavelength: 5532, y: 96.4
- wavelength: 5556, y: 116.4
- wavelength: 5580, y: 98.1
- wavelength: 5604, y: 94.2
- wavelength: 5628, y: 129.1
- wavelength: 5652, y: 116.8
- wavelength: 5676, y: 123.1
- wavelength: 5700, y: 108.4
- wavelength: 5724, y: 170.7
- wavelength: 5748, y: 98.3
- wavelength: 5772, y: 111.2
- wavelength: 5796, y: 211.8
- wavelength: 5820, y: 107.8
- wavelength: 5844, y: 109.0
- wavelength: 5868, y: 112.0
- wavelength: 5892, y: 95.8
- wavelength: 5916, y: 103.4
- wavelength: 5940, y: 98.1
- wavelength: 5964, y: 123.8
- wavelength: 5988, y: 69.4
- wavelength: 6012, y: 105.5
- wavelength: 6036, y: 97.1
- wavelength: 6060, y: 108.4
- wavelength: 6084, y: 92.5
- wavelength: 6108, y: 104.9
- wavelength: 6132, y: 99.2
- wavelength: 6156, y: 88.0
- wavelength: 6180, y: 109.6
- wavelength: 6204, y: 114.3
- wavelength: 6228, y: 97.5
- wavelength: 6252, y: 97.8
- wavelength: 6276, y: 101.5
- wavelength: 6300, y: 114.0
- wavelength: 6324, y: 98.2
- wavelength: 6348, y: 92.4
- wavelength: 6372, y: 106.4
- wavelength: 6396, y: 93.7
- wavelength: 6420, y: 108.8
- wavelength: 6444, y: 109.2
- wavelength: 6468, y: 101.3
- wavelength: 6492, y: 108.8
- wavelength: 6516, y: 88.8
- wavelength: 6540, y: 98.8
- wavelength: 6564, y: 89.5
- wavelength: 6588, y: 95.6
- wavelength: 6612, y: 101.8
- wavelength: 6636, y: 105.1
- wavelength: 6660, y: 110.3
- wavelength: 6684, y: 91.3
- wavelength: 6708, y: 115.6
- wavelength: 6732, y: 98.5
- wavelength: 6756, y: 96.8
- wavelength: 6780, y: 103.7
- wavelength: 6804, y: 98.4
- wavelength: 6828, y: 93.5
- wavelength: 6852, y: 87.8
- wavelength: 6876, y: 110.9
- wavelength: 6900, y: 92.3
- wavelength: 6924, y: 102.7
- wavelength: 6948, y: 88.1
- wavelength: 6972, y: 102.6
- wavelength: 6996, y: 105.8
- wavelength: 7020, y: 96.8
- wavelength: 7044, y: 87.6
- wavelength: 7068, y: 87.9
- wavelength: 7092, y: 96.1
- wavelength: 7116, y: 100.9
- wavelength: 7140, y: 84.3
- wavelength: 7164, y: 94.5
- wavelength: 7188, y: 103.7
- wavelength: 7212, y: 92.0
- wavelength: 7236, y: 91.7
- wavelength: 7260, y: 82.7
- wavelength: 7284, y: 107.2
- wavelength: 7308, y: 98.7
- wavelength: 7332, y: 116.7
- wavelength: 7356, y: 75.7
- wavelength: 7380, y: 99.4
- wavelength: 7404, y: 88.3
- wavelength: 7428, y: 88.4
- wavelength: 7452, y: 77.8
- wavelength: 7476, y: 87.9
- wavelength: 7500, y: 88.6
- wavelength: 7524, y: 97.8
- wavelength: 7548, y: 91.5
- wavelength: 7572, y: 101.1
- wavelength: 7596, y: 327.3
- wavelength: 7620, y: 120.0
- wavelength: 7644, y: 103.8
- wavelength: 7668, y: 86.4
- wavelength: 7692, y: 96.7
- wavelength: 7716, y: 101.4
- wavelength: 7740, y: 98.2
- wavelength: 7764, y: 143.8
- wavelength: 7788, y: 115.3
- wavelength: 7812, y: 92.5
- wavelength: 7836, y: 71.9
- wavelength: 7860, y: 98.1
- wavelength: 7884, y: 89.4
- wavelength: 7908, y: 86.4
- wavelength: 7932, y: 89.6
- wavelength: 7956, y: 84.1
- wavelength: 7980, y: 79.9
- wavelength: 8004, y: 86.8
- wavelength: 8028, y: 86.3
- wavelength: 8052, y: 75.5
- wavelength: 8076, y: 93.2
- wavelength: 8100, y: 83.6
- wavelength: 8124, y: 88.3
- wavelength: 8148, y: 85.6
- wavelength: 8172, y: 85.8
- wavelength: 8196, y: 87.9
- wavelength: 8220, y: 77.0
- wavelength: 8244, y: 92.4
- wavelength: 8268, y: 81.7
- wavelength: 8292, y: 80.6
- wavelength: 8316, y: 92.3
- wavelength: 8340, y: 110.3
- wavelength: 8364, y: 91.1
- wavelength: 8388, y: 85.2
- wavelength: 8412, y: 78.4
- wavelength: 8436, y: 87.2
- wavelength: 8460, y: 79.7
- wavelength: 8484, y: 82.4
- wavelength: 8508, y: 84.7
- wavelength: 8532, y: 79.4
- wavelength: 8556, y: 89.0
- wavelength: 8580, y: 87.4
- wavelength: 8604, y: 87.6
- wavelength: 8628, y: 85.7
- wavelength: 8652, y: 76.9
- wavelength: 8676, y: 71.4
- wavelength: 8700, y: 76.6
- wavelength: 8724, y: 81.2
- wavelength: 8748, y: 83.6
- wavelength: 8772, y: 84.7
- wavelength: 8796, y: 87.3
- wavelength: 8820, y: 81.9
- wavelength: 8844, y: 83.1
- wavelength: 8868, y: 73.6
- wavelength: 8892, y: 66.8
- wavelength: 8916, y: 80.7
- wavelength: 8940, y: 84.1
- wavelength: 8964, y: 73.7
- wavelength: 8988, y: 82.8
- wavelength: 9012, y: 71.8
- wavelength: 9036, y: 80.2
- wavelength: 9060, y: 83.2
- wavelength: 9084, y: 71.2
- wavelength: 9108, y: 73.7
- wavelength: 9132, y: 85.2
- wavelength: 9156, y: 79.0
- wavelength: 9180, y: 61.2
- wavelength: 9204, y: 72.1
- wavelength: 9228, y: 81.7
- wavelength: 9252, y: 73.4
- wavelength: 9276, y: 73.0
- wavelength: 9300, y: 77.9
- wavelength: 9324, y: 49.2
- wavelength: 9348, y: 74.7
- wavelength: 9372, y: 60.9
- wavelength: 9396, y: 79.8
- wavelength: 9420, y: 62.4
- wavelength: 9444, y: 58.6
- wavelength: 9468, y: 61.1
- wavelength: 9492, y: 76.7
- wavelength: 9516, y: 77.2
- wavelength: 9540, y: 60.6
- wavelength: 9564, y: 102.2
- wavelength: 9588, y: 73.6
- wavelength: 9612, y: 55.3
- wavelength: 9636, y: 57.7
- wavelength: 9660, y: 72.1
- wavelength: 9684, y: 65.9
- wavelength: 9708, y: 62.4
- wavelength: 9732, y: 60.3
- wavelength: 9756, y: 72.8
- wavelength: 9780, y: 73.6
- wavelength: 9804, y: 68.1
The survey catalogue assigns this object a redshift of 0.16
